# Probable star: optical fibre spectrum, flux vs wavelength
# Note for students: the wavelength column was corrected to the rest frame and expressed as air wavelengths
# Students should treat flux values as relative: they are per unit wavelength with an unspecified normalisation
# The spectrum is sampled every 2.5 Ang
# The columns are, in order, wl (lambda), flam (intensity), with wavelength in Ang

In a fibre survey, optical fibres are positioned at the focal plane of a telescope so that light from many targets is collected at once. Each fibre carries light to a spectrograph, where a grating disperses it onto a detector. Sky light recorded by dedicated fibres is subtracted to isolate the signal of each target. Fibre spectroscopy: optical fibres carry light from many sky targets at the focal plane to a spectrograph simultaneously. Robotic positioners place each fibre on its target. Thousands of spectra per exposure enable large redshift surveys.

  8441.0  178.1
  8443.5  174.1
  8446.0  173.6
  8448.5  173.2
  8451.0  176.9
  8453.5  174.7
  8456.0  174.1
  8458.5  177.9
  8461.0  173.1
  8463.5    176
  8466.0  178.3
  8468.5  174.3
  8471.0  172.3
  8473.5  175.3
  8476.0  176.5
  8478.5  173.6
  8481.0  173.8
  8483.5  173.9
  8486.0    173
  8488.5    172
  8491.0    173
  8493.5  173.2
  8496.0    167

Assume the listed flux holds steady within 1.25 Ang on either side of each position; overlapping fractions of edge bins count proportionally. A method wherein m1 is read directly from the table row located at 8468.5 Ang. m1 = 174.3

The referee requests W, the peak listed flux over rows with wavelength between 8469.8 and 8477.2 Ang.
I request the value 176.5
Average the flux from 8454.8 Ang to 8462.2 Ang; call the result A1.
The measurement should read 175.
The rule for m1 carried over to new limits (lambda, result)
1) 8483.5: 173.9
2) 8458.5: 177.9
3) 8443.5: 174.1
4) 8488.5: 172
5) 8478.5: 173.6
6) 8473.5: 175.3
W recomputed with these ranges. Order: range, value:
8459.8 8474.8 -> 178.3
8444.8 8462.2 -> 177.9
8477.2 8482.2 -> 173.8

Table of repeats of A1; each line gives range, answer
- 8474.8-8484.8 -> 174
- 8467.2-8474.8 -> 174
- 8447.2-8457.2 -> 175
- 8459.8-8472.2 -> 175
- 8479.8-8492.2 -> 173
